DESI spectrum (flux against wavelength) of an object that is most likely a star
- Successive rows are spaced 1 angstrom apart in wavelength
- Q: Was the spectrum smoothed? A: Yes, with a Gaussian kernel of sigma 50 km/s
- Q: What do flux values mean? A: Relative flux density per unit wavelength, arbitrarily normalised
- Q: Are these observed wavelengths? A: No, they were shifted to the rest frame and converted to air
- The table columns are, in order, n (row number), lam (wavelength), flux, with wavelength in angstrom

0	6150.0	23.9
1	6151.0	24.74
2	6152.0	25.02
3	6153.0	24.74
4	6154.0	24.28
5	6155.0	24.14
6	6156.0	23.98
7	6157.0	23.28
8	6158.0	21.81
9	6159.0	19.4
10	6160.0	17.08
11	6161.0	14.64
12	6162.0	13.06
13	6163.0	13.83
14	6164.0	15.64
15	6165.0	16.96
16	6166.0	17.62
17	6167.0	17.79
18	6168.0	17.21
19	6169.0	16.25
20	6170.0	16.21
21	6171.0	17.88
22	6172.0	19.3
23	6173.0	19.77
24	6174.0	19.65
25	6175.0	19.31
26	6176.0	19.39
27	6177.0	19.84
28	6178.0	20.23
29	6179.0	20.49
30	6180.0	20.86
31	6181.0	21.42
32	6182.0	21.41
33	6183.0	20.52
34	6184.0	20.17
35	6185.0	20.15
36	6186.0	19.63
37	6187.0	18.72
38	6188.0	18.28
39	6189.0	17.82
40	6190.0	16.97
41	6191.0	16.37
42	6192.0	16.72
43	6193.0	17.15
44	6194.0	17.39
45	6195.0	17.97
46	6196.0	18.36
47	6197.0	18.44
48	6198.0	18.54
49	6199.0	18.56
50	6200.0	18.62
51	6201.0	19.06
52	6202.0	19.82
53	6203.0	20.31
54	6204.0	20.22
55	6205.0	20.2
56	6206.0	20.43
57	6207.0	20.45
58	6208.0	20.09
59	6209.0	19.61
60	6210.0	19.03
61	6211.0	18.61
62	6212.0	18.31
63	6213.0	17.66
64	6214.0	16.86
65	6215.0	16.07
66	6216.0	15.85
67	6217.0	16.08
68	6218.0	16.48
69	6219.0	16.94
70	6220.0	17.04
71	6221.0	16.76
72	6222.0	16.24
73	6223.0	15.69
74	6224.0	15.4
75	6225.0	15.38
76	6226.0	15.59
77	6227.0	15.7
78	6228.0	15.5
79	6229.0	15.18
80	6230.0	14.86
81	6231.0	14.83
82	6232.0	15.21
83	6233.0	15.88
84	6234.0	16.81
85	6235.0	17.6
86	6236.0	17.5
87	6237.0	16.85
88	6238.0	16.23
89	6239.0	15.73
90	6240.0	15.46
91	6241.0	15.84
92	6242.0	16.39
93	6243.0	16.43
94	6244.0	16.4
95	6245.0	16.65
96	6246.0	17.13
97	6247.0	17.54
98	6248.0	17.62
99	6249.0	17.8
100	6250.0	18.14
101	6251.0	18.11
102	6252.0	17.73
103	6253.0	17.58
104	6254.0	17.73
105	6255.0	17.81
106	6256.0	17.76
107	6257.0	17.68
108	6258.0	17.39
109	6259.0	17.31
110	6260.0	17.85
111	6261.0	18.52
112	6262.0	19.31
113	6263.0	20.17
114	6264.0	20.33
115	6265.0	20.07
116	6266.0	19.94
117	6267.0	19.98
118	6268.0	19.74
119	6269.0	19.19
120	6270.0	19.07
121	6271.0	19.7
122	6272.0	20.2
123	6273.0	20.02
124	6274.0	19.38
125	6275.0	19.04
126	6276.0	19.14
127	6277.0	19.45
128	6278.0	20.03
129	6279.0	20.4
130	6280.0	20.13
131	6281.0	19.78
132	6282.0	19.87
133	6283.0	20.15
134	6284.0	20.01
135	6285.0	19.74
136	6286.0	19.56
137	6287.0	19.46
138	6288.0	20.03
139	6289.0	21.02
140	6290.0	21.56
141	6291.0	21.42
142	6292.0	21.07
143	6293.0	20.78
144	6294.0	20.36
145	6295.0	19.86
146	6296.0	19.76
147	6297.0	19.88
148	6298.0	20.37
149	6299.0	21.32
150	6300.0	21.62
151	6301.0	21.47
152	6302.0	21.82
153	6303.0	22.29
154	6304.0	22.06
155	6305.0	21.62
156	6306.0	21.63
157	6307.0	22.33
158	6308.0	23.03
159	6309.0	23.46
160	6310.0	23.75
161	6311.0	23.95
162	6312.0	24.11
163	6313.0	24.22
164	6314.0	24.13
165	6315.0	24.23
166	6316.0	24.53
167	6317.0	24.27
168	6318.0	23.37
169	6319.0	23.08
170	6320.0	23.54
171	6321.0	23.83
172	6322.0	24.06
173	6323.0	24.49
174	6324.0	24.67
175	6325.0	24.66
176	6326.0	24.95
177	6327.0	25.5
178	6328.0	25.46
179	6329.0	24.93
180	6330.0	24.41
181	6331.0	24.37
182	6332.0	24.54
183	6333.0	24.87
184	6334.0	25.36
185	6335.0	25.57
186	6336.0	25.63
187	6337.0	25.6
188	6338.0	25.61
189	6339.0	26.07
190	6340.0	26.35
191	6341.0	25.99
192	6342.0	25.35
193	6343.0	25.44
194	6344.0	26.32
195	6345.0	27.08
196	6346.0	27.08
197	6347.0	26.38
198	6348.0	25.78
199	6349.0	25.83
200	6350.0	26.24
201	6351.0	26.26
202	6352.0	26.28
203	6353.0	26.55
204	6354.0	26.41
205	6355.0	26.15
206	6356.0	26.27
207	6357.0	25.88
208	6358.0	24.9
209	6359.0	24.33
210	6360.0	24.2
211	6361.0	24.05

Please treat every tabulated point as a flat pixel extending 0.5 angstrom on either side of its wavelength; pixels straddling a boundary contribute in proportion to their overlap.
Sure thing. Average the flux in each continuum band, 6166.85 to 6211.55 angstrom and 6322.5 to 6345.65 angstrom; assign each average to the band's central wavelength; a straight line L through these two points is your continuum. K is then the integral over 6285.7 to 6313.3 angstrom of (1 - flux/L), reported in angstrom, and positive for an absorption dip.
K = 2.7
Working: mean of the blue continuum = 19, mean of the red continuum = 25.4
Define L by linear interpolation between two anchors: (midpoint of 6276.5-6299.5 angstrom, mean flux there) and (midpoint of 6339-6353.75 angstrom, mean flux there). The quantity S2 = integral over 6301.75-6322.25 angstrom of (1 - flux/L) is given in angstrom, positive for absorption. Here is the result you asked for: -0.5 angstrom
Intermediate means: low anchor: 20.3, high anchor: 26.2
